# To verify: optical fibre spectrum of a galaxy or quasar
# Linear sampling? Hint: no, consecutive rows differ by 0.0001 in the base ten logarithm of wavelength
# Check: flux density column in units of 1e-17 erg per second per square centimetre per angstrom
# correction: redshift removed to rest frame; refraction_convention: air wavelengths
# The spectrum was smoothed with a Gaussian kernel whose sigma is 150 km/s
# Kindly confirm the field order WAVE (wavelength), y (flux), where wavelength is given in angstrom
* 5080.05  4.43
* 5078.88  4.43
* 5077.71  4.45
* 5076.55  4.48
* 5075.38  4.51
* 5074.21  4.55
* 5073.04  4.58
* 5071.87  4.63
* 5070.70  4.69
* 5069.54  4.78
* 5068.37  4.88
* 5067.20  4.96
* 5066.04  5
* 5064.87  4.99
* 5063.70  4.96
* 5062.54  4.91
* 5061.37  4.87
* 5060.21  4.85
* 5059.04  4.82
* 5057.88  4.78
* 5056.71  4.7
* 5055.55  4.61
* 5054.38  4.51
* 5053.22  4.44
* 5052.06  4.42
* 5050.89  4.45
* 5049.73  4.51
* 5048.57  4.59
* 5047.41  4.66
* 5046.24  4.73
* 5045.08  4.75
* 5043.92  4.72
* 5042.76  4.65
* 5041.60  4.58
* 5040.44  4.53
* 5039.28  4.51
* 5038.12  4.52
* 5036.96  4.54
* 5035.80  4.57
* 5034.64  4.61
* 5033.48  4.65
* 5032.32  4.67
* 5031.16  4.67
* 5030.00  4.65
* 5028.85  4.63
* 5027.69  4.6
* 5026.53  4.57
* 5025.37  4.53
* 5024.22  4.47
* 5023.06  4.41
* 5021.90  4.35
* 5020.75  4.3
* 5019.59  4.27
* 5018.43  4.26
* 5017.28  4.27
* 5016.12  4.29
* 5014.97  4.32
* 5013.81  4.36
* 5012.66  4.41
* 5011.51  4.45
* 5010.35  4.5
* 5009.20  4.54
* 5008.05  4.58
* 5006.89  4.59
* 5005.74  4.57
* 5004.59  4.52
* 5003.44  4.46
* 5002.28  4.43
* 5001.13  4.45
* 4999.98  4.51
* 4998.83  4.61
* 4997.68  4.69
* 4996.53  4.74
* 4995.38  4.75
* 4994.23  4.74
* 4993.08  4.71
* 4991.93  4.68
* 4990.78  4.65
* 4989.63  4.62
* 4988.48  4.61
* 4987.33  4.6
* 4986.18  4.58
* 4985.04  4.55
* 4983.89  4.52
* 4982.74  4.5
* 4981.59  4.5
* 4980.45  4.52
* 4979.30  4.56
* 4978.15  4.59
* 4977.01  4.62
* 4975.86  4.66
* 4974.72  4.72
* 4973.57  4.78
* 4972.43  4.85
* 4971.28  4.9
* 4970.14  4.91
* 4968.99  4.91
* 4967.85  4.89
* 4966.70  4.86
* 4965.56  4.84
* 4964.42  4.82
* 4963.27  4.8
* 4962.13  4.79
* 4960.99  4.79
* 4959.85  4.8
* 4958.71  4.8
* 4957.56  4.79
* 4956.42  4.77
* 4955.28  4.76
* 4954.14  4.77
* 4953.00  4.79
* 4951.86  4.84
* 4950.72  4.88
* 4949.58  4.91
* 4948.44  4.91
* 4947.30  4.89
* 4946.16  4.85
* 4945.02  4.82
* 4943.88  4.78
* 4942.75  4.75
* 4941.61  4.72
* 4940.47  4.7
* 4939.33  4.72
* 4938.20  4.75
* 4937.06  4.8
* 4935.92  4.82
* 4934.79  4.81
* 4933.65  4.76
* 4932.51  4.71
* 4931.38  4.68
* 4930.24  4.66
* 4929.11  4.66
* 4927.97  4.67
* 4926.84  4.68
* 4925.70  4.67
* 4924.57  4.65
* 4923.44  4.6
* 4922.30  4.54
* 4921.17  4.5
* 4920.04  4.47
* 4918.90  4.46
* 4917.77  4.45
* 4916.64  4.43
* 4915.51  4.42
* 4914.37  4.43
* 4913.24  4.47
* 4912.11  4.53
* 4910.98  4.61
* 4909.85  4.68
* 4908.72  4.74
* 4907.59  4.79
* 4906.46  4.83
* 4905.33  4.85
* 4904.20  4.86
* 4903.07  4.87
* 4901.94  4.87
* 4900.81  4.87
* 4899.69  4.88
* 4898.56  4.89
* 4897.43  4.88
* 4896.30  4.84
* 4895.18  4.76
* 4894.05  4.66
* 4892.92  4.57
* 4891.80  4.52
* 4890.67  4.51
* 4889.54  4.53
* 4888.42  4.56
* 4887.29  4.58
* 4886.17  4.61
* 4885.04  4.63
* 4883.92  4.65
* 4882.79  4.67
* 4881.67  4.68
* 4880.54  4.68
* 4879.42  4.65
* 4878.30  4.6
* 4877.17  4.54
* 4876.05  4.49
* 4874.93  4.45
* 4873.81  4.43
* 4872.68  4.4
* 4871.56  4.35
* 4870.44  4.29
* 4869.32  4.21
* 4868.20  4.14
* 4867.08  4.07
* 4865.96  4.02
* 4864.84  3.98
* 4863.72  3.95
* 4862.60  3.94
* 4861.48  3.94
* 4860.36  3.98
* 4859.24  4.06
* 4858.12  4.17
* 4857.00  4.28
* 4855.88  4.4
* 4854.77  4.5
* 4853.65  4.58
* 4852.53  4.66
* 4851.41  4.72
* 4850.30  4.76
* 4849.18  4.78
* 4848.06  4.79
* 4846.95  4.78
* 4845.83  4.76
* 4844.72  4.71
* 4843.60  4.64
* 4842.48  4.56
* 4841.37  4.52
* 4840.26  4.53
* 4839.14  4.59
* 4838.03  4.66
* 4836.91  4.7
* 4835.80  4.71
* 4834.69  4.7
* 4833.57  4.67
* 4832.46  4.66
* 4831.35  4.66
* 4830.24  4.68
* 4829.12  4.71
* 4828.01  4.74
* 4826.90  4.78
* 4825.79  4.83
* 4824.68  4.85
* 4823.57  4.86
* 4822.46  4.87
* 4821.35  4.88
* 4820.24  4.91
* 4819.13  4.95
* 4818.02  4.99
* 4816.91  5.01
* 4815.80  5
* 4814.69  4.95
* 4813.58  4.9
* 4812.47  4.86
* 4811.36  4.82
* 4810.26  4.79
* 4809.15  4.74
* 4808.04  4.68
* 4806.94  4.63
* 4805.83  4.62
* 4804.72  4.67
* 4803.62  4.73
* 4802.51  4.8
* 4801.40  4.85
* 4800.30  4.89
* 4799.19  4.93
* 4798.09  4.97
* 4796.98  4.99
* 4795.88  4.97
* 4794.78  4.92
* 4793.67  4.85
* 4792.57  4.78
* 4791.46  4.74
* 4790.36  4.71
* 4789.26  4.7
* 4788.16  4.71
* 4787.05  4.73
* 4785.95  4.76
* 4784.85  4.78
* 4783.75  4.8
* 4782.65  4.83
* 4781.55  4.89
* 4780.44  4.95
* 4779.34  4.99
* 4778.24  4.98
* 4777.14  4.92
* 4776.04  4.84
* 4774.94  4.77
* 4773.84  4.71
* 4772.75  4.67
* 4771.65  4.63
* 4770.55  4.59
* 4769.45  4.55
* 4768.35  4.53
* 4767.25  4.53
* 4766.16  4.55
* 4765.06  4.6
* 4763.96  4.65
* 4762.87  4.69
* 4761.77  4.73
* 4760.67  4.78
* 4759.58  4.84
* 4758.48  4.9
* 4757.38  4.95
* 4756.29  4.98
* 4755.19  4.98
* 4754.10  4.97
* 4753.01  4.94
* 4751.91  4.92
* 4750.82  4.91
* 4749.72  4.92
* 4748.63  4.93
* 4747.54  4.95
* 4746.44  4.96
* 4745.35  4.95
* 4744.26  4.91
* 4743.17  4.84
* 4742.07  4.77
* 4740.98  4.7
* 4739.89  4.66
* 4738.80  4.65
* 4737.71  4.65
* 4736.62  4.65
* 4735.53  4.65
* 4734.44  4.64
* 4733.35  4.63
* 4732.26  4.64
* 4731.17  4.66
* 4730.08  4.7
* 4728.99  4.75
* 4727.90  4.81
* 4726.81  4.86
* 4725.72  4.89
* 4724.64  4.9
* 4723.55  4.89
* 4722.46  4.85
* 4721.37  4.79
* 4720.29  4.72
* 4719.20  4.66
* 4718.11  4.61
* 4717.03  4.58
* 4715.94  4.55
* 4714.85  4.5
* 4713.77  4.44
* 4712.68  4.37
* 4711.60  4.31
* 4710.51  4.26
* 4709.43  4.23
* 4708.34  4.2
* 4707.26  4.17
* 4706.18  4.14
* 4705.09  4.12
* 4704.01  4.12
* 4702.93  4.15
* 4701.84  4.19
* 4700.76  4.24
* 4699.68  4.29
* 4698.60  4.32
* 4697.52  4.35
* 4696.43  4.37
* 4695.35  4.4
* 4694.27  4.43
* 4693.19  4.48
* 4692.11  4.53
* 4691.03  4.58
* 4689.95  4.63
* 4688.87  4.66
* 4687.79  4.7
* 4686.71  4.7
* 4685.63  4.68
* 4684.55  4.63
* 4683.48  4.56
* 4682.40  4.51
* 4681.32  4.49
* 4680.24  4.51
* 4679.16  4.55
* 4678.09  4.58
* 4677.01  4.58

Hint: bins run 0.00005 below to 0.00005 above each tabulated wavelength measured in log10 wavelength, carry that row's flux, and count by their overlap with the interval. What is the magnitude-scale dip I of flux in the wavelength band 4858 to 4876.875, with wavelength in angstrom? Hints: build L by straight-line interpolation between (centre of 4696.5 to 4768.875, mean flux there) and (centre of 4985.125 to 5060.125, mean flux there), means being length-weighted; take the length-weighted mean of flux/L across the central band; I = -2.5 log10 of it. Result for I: 0.105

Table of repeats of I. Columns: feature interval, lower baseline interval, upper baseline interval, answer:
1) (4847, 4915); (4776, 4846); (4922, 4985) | 0.056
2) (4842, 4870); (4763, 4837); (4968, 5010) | 0.088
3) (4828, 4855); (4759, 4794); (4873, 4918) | 0.005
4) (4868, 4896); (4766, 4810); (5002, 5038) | 0.029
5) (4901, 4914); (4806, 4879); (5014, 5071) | -0.034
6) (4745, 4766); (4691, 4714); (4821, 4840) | -0.090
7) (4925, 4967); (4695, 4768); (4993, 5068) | -0.041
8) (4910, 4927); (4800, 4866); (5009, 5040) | 0.010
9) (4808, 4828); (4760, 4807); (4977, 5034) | -0.032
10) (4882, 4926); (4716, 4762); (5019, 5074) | 0.015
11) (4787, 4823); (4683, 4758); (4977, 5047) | -0.054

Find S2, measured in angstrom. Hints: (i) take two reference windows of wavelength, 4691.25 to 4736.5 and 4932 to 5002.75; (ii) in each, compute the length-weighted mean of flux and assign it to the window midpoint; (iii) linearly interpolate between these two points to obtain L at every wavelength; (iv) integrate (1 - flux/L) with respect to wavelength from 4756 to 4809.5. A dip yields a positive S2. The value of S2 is -2.5 angstrom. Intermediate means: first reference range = 4.5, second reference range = 4.73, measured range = 4.77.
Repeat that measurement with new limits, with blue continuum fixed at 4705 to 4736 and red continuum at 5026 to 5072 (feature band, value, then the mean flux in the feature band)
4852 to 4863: 0.9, 4.25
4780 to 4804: -1.2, 4.83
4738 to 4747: -0.4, 4.8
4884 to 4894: 0.1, 4.57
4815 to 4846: -1.0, 4.76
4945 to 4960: -0.6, 4.83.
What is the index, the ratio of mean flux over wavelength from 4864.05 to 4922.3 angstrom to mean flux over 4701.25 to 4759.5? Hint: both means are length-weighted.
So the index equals 1.0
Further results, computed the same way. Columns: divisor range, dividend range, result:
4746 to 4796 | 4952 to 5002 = 0.98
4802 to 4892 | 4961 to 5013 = 1.01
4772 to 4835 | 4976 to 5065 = 0.95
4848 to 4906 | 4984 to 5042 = 1.01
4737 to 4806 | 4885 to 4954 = 0.98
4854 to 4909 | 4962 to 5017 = 1.03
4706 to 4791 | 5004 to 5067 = 0.97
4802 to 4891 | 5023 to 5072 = 1.02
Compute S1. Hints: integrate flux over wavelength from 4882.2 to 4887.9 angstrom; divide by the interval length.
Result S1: 4.63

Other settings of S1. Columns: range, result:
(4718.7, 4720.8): 4.68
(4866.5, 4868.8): 4.11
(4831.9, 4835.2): 4.67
